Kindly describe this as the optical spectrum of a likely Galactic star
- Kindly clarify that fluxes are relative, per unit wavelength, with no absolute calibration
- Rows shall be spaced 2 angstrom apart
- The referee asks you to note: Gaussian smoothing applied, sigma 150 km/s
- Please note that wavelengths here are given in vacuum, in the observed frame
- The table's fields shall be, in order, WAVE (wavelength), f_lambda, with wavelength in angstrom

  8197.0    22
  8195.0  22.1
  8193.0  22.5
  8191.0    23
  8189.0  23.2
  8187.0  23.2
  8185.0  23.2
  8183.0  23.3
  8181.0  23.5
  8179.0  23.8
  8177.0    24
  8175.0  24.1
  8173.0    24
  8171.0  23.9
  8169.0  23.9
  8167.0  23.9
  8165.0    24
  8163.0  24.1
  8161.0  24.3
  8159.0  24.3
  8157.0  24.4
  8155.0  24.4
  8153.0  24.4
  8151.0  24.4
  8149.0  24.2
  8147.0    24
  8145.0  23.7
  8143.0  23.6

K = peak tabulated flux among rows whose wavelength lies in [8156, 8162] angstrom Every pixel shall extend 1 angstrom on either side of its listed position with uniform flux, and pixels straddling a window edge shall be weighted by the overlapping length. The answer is 24.4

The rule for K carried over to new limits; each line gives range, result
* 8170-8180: 24.1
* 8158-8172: 24.3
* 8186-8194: 23.2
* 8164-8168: 24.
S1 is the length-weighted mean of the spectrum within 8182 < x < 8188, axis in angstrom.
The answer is 23.2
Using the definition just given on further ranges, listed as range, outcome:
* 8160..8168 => 24.1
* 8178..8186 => 23.4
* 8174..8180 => 24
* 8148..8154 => 24.3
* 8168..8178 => 24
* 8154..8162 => 24.4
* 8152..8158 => 24.4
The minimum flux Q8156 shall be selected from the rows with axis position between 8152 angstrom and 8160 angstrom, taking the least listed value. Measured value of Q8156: 24.3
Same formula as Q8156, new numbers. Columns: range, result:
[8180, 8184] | 23.3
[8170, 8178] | 23.9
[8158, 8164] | 24.1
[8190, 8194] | 22.5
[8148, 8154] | 24.2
